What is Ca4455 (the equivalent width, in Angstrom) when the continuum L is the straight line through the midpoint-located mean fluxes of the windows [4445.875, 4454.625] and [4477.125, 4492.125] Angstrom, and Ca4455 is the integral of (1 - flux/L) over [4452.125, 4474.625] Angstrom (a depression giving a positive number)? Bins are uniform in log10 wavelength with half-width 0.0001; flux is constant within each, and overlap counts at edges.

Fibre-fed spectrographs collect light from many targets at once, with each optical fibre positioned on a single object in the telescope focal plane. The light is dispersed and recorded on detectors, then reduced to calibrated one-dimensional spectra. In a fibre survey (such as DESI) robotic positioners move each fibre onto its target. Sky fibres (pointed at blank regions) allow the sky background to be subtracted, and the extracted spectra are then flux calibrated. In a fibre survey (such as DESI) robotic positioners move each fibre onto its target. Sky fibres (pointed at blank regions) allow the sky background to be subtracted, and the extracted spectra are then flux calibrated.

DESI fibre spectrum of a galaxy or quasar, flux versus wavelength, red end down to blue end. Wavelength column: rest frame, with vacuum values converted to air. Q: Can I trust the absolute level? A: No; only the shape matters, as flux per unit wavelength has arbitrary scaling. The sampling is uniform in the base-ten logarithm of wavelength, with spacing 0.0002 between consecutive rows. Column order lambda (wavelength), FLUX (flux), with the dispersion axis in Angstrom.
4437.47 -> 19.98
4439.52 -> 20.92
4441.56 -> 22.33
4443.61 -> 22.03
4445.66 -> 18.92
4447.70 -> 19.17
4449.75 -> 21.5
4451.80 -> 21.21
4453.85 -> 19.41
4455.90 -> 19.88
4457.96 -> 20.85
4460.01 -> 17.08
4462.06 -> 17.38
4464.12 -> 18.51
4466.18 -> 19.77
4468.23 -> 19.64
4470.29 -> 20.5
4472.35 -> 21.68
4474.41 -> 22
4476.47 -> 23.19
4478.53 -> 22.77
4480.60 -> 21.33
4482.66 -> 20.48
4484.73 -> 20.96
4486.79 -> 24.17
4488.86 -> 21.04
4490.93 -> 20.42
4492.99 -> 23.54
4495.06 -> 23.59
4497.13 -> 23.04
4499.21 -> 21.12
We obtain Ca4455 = 1.21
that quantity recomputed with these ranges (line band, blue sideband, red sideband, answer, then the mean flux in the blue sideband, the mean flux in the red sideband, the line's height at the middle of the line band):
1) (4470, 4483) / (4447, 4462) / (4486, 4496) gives -0.3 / 19.7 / 22.5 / 21.4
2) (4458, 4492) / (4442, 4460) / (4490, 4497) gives 1.5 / 20.2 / 22.6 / 21.6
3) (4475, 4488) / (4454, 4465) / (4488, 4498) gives -0.6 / 18.8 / 22.4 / 21.1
